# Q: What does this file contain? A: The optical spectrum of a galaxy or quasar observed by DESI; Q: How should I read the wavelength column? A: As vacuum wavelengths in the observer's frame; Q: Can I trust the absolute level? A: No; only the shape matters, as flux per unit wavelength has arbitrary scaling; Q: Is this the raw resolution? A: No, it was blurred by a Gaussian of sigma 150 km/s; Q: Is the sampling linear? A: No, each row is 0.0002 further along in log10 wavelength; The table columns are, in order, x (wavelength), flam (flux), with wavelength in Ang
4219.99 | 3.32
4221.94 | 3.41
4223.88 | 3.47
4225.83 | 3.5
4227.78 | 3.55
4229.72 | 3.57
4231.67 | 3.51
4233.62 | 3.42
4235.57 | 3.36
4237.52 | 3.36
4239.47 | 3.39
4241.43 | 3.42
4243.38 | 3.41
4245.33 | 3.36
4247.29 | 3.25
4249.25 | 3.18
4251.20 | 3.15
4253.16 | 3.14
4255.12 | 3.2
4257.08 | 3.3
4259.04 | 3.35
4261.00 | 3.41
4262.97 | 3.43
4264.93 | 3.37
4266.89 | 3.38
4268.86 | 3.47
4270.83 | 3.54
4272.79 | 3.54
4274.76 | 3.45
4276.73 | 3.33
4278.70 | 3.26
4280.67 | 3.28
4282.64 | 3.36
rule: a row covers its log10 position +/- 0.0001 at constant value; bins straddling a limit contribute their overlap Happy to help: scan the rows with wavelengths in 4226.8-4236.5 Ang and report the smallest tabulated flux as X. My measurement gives 3.36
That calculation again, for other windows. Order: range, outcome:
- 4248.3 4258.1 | 3.14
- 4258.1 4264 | 3.35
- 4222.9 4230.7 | 3.47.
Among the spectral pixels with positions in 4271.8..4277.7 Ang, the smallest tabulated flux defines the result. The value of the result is 3.33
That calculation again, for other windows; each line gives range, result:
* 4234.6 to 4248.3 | 3.25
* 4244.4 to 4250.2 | 3.18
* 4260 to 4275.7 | 3.37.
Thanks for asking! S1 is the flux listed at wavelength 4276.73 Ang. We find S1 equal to 3.33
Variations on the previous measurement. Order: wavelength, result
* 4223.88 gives 3.47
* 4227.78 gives 3.55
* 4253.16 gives 3.14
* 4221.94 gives 3.41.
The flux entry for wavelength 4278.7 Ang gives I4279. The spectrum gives 3.26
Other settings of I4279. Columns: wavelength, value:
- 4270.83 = 3.54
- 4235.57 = 3.36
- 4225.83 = 3.5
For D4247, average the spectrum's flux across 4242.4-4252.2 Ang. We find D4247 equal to 3.27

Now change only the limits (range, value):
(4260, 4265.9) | 3.4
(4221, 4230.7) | 3.5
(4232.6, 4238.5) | 3.38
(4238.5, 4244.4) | 3.41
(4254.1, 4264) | 3.34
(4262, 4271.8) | 3.44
